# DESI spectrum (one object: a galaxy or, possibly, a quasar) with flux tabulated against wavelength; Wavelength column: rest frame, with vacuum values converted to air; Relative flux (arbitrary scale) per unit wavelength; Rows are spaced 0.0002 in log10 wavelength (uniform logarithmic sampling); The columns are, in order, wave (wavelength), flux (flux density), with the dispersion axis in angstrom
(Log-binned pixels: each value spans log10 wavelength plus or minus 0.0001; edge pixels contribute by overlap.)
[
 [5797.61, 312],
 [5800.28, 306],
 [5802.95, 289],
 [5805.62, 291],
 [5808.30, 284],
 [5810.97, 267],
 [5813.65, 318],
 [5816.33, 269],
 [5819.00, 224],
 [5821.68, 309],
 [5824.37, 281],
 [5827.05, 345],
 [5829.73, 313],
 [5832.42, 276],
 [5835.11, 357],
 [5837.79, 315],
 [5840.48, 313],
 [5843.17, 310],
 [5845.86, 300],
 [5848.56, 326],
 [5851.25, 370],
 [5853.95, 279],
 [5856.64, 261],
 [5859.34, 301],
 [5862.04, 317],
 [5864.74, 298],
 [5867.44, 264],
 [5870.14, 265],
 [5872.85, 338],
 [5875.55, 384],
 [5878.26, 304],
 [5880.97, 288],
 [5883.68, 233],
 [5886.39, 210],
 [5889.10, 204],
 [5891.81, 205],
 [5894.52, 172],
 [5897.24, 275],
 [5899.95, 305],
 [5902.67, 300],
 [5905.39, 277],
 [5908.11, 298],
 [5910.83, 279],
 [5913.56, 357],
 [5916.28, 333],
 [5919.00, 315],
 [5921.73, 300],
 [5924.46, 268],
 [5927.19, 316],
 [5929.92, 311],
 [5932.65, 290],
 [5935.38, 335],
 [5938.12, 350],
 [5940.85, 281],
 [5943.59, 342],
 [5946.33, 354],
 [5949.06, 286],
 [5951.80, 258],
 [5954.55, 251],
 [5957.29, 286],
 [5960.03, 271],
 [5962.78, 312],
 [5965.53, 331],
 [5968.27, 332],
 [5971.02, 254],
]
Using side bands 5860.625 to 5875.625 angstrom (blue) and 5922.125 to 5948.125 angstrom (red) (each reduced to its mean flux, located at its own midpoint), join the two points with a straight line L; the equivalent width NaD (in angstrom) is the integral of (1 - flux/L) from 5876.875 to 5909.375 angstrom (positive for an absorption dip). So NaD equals 5.56 angstrom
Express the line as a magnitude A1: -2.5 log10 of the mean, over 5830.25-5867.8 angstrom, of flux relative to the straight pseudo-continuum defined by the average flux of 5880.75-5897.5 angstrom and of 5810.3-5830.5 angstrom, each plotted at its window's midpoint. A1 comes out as -0.178 mag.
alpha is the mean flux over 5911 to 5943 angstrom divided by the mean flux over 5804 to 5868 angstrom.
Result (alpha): 1.05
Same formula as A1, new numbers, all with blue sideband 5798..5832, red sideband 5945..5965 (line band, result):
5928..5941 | -0.09 mag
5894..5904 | 0.08 mag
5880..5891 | 0.25 mag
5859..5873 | -0.01 mag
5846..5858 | -0.06 mag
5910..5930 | -0.07 mag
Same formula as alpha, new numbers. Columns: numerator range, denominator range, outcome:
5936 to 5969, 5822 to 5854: 0.96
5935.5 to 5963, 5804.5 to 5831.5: 1.04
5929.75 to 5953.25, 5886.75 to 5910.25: 1.23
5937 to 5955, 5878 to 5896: 1.35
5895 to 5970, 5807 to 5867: 1.00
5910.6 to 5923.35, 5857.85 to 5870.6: 1.10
